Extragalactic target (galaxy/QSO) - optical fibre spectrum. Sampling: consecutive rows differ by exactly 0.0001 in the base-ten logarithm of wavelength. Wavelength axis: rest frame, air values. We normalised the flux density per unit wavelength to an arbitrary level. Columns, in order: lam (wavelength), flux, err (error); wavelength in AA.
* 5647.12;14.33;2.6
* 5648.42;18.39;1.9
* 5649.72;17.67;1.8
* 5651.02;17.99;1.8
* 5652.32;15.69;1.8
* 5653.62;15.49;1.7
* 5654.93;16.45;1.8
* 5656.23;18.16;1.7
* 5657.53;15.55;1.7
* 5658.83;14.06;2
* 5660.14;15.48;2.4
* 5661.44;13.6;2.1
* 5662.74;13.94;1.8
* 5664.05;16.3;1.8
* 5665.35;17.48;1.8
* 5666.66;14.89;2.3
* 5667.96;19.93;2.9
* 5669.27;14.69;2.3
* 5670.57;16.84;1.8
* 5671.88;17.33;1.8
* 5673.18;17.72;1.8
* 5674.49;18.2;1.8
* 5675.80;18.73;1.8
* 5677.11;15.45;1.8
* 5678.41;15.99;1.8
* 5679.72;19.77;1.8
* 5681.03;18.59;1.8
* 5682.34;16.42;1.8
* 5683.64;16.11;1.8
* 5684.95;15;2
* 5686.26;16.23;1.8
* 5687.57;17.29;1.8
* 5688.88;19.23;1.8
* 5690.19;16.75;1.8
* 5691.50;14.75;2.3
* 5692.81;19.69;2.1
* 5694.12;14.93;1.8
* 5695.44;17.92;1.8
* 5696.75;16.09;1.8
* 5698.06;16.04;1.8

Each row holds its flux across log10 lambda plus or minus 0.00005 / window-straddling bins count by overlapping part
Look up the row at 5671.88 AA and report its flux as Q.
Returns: 17.33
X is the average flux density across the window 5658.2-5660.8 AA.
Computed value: 14.8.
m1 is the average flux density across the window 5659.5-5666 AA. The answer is 15.4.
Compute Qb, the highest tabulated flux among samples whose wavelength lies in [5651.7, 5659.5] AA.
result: 18.16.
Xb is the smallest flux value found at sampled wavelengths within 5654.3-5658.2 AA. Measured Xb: 15.55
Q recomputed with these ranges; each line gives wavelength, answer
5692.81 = 19.69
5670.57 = 16.84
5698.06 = 16.04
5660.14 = 15.48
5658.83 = 14.06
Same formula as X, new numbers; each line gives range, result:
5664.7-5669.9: 16.7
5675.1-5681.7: 17.7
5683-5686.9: 15.8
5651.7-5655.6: 15.9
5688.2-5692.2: 16.9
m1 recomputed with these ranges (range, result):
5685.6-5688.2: 16.7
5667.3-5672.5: 17.2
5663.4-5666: 16.9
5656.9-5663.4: 14.5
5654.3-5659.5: 16.1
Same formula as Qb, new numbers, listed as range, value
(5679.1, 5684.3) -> 19.77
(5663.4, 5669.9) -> 19.93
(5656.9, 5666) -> 17.48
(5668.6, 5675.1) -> 18.2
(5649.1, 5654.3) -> 17.99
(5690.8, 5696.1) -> 19.69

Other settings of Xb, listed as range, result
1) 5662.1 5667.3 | 13.94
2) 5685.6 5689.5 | 16.23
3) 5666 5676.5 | 14.69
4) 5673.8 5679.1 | 15.45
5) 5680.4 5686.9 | 15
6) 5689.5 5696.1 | 14.75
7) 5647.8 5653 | 15.69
